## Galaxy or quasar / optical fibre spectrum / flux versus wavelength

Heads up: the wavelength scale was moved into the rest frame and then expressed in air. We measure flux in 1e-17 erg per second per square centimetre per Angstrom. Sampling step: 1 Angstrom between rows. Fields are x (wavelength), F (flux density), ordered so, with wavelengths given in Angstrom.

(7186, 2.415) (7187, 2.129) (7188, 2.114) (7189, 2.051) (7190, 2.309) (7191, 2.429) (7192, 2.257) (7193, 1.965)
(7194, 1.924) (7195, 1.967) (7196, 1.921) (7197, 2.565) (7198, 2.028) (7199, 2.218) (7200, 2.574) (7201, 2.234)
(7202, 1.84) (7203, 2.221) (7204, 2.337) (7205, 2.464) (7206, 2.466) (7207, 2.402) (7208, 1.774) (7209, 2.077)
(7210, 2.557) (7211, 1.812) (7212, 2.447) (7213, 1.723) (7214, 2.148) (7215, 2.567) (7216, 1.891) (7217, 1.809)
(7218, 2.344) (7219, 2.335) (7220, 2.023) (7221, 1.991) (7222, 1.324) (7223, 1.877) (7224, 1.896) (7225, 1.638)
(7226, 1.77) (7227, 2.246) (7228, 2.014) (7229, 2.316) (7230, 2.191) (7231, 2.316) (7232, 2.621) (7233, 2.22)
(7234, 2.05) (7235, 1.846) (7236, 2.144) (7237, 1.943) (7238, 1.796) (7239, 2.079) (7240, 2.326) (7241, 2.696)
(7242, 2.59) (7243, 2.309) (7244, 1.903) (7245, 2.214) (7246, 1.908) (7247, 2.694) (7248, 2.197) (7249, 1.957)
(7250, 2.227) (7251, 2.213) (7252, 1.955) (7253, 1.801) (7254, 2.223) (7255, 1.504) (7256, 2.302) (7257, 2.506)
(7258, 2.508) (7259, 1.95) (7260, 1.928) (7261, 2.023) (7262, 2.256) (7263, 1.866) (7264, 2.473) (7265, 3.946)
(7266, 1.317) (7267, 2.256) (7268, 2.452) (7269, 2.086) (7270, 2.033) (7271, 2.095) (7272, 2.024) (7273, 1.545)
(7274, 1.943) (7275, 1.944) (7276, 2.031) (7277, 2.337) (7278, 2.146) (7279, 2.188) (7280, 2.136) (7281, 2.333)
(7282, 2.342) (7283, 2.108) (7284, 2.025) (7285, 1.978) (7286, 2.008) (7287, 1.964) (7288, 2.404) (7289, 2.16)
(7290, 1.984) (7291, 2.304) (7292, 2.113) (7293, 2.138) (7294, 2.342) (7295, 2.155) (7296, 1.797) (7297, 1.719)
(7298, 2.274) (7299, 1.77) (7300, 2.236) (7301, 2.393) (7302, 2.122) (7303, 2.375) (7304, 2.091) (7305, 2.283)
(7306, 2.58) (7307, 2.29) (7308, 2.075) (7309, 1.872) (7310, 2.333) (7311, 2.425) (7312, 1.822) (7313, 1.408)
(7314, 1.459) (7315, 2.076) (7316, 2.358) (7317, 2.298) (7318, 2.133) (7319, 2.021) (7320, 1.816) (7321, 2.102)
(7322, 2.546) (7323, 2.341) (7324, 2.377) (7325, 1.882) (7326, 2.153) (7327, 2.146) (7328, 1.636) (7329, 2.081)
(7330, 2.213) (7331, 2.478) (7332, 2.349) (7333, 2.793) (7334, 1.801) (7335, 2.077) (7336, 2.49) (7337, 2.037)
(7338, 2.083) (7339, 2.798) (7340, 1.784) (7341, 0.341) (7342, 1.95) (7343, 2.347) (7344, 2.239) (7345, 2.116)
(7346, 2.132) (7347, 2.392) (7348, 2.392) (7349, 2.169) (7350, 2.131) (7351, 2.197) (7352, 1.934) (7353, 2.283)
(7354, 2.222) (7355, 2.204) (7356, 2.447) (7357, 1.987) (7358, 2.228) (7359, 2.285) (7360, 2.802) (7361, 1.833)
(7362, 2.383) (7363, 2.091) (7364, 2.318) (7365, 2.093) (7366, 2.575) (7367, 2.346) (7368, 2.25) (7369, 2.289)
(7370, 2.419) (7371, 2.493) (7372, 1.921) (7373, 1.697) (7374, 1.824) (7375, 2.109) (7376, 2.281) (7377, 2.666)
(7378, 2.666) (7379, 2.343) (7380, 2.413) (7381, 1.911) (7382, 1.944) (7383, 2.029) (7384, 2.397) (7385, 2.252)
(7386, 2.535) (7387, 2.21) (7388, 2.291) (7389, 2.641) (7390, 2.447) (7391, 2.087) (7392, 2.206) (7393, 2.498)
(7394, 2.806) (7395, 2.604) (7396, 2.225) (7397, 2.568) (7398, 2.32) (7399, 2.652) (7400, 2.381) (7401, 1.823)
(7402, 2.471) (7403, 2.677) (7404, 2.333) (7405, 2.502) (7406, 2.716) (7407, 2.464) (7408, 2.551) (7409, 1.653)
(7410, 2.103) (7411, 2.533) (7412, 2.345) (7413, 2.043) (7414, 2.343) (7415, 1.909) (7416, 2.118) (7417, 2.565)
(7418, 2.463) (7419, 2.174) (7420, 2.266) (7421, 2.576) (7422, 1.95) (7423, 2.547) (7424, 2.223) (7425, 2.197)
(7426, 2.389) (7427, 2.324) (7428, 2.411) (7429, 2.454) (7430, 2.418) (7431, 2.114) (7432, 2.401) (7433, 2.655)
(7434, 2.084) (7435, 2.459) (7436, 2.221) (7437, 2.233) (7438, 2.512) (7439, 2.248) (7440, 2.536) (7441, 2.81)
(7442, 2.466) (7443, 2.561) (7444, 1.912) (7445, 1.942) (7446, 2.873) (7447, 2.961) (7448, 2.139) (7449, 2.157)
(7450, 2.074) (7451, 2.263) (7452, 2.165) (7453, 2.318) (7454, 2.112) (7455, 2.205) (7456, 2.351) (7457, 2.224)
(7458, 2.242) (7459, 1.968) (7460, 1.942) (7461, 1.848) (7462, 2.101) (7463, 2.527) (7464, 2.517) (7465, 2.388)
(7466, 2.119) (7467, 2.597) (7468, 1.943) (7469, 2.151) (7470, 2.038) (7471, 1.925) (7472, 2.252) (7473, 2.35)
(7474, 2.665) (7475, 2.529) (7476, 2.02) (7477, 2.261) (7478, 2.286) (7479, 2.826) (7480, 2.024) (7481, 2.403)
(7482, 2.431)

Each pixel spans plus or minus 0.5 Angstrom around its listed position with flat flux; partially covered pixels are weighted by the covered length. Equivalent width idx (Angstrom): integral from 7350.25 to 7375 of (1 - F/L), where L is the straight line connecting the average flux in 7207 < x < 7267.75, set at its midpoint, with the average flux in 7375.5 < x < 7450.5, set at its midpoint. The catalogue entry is 0.8 Angstrom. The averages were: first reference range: 2.13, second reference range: 2.35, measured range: 2.21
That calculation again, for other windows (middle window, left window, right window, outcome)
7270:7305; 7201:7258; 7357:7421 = 1.4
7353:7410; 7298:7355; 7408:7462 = -2.6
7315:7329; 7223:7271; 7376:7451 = 0.7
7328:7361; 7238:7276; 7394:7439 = 1.4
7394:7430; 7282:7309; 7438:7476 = -1.7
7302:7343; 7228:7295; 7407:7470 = 1.8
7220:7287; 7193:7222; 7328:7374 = 1.2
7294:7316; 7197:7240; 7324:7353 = 0.3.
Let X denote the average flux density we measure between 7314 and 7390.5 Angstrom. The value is 2.2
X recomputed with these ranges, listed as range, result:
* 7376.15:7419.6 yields 2.35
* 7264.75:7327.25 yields 2.13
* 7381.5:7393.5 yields 2.29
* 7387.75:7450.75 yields 2.36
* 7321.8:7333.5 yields 2.24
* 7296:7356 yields 2.13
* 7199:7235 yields 2.13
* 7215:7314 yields 2.12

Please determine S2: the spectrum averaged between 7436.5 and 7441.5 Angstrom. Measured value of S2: 2.47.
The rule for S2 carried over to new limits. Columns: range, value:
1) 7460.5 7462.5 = 1.97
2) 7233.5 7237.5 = 2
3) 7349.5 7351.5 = 2.16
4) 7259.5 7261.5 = 1.98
